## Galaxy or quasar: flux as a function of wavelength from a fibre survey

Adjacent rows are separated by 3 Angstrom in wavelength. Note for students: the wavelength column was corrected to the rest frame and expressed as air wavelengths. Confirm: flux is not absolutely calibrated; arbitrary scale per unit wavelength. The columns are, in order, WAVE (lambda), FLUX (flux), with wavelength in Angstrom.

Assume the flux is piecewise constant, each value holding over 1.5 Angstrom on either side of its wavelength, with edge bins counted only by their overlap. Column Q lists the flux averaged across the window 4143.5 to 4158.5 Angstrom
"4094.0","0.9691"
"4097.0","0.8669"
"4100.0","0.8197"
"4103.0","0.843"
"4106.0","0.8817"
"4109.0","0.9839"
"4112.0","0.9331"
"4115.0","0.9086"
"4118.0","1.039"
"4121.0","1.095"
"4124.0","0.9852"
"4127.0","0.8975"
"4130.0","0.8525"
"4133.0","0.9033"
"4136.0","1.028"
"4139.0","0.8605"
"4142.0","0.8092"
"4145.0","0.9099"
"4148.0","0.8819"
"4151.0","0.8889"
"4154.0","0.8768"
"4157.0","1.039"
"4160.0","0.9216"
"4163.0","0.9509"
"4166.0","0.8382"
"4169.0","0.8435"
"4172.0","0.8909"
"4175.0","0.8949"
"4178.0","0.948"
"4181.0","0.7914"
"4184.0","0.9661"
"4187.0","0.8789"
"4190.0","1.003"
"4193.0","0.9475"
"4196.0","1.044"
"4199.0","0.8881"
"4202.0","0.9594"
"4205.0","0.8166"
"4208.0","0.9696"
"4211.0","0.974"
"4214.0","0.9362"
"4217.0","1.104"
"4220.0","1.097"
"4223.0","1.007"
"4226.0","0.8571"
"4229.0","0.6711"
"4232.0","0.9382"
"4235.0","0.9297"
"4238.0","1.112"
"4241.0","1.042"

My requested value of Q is 0.919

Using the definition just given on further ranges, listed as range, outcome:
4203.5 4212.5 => 0.92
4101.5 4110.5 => 0.903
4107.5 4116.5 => 0.942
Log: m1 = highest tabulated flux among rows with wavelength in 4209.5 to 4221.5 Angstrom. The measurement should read 1.104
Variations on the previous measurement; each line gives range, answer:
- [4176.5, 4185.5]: 0.9661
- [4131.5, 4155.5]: 1.028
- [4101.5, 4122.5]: 1.095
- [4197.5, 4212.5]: 0.974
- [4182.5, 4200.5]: 1.044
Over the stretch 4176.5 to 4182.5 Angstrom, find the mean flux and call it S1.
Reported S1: 0.87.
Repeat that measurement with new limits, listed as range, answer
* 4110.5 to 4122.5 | 0.994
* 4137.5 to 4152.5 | 0.87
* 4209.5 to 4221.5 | 1.03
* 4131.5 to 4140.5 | 0.931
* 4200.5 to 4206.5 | 0.888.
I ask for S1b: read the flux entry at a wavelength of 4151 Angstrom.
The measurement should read 0.8889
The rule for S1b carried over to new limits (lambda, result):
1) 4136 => 1.028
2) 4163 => 0.9509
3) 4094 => 0.9691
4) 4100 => 0.8197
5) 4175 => 0.8949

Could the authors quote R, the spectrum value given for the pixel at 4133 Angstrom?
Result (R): 0.9033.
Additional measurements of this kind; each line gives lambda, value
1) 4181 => 0.7914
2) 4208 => 0.9696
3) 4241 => 1.042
